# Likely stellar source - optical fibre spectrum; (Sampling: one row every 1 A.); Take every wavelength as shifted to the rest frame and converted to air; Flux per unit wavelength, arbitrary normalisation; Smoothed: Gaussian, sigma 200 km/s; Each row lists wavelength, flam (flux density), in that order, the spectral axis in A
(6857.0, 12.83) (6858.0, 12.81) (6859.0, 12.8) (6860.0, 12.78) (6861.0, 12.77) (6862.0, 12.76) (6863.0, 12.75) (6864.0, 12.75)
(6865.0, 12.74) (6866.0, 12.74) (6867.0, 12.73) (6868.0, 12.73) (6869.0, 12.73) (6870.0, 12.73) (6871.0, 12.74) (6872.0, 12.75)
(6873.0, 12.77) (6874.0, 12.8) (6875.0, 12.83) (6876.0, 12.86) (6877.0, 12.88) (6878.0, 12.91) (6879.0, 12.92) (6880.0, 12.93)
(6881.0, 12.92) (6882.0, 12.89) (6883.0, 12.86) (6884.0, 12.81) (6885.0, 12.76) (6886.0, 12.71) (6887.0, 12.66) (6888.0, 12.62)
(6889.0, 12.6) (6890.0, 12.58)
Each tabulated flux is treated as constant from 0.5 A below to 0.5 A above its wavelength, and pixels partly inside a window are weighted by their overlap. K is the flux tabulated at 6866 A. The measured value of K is 12.74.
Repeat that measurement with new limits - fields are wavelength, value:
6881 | 12.92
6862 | 12.76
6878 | 12.91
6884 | 12.81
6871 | 12.74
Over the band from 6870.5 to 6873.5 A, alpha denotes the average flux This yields 12.8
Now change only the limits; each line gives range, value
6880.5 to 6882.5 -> 12.9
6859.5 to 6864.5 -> 12.8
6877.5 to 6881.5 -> 12.9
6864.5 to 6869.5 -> 12.7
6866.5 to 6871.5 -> 12.7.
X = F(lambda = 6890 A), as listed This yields 12.58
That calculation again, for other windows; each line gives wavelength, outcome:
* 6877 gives 12.88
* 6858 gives 12.81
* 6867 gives 12.73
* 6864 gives 12.75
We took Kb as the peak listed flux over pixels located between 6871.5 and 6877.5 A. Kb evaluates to 12.88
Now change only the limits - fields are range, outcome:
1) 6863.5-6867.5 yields 12.75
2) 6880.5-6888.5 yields 12.92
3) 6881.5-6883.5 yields 12.89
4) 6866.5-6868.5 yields 12.73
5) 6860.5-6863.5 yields 12.77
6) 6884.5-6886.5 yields 12.76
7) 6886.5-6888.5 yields 12.66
